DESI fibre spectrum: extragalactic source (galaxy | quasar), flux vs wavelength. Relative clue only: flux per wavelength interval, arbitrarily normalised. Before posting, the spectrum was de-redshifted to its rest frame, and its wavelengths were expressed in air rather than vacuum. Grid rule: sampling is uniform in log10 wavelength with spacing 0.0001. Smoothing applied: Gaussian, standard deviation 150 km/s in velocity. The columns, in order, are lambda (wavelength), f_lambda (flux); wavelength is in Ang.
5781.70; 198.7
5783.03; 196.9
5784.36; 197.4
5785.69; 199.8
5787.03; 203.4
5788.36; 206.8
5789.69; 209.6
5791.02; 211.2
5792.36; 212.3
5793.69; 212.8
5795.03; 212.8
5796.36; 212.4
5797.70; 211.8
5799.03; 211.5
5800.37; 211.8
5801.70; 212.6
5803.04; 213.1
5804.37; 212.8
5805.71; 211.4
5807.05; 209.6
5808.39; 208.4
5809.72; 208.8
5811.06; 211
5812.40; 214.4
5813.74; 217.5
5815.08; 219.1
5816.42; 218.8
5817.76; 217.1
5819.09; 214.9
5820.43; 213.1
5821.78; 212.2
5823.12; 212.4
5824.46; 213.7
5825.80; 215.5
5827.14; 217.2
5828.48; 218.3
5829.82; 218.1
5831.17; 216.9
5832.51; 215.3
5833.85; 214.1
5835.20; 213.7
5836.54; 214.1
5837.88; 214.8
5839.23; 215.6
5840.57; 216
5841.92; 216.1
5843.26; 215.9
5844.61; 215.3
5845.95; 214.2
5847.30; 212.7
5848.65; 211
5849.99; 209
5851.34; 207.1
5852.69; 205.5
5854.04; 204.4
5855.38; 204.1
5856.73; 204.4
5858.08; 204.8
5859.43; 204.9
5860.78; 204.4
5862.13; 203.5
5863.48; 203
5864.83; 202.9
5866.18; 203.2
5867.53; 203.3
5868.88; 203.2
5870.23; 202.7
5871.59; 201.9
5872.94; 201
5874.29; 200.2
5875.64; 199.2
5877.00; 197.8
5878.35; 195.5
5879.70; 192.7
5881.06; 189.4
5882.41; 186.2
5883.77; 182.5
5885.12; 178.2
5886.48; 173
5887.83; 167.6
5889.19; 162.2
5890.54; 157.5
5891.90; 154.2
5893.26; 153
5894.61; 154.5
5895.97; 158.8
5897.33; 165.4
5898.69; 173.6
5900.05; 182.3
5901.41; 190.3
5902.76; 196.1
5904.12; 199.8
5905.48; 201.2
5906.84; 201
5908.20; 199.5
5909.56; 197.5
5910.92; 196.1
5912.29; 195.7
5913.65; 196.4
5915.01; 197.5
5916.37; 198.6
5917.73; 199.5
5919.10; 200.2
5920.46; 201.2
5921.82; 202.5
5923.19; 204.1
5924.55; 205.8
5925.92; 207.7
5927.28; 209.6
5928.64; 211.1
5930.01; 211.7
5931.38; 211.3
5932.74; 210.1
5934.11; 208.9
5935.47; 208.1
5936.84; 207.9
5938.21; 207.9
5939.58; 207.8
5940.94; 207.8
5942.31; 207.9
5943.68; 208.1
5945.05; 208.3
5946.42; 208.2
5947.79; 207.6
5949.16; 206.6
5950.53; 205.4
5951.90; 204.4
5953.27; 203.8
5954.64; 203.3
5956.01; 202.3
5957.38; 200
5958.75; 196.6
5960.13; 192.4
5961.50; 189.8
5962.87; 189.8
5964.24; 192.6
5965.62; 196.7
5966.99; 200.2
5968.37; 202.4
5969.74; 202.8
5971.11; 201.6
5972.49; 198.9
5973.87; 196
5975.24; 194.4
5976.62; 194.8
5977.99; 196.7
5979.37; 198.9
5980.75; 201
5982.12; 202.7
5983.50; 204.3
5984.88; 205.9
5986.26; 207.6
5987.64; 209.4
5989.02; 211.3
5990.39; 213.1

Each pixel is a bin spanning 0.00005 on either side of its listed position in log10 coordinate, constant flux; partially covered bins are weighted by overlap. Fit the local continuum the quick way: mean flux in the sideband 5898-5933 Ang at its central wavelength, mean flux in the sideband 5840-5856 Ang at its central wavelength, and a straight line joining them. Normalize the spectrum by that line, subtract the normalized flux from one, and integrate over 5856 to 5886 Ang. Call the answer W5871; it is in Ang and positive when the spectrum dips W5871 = 1.30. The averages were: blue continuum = 211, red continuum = 200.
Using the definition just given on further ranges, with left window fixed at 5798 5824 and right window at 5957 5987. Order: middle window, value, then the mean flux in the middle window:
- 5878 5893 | 2.27 Ang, 175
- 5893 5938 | 1.61 Ang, 196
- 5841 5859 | 0.00 Ang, 210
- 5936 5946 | -0.33 Ang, 208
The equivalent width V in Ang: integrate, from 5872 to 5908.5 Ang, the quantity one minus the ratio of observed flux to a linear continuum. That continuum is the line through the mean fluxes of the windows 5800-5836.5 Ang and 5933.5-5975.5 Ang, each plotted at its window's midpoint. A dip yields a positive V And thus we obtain 4.6 Ang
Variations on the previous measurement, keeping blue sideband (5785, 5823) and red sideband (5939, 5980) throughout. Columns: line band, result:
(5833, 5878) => 0.2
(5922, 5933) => -0.3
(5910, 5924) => 0.3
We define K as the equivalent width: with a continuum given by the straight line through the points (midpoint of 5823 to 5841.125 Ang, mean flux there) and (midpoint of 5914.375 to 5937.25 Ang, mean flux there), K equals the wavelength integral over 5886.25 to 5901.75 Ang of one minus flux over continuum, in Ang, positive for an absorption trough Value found 3.24 Ang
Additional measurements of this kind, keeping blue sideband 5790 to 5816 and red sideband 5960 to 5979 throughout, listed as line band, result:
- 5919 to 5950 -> -1.2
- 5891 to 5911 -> 2.2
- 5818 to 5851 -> -0.8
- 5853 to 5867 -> 0.2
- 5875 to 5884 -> 0.6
